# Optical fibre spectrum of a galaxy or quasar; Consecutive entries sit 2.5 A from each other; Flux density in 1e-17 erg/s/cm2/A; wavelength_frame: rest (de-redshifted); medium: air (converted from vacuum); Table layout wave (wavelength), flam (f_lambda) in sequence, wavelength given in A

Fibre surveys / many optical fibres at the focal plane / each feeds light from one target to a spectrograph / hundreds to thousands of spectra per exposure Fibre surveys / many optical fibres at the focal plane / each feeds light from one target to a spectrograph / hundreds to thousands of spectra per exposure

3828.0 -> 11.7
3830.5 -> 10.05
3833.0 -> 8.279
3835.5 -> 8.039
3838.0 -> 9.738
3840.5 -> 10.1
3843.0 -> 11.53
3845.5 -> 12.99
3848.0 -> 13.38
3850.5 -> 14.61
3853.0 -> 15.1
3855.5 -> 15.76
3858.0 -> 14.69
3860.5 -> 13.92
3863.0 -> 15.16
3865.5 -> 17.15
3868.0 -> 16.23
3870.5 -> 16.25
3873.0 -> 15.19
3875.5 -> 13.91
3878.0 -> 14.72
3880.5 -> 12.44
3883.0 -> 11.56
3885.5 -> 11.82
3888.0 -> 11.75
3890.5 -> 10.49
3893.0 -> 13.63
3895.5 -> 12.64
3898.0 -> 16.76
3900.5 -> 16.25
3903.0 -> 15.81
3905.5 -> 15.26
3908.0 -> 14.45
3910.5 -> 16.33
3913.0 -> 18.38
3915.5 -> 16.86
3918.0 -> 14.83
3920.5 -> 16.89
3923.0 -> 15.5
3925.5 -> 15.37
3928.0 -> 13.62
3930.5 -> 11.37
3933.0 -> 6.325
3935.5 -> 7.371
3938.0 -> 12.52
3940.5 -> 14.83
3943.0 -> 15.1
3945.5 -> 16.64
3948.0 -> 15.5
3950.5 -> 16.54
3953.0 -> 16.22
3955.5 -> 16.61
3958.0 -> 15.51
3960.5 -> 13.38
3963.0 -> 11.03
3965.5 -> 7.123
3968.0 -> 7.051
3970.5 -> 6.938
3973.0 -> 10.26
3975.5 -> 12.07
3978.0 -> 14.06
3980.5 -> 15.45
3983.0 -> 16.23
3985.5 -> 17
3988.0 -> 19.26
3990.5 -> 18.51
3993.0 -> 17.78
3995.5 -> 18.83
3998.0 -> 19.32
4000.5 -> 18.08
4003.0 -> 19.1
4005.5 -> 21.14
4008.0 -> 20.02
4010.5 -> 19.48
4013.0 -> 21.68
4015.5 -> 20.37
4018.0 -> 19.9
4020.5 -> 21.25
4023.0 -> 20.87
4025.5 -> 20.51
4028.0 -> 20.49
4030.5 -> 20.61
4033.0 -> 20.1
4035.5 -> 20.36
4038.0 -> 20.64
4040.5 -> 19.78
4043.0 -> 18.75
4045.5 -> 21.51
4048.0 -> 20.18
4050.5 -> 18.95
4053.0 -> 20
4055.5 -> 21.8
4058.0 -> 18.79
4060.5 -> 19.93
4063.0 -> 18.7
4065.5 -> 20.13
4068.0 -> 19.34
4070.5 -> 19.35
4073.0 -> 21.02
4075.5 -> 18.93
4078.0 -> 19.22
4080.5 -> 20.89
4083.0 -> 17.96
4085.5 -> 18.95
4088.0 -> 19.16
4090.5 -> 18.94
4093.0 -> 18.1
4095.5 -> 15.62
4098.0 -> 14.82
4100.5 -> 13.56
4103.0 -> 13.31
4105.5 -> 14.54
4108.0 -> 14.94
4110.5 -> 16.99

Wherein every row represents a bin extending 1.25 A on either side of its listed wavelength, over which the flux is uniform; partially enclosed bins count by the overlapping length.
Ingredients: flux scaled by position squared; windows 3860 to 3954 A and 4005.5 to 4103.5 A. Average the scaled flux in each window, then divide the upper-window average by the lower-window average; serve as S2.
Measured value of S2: 1.5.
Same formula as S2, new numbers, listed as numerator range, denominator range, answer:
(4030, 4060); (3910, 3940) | 1.56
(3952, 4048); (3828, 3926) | 1.33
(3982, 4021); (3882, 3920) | 1.39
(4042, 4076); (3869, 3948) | 1.52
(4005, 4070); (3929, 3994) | 1.55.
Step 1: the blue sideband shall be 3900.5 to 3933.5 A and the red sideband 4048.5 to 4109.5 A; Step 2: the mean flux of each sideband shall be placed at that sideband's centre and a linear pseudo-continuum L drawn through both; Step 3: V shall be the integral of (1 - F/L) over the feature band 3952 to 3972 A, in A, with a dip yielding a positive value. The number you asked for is 5.26 A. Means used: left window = 14.9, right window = 18.2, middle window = 11.7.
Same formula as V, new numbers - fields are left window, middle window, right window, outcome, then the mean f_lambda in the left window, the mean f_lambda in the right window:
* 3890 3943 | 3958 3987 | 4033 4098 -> 7.30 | 14.1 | 19.4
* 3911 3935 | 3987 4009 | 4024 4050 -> -1.11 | 14.2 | 20.3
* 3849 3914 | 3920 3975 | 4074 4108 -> 9.49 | 14.6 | 17.2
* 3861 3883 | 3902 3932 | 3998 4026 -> 2.26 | 14.9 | 20.2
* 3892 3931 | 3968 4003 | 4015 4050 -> 5.68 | 15.3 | 20.3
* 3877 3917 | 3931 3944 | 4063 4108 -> 3.38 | 14.3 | 17.8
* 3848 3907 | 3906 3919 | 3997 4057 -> -0.33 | 14.4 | 20.2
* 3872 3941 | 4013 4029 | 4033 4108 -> -3.20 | 13.8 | 18.7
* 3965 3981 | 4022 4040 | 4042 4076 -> -4.04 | 10.3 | 19.8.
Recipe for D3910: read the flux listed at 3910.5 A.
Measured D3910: 16.33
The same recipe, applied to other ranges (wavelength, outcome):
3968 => 7.051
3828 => 11.7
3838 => 9.738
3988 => 19.26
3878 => 14.72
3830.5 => 10.05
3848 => 13.38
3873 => 15.19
